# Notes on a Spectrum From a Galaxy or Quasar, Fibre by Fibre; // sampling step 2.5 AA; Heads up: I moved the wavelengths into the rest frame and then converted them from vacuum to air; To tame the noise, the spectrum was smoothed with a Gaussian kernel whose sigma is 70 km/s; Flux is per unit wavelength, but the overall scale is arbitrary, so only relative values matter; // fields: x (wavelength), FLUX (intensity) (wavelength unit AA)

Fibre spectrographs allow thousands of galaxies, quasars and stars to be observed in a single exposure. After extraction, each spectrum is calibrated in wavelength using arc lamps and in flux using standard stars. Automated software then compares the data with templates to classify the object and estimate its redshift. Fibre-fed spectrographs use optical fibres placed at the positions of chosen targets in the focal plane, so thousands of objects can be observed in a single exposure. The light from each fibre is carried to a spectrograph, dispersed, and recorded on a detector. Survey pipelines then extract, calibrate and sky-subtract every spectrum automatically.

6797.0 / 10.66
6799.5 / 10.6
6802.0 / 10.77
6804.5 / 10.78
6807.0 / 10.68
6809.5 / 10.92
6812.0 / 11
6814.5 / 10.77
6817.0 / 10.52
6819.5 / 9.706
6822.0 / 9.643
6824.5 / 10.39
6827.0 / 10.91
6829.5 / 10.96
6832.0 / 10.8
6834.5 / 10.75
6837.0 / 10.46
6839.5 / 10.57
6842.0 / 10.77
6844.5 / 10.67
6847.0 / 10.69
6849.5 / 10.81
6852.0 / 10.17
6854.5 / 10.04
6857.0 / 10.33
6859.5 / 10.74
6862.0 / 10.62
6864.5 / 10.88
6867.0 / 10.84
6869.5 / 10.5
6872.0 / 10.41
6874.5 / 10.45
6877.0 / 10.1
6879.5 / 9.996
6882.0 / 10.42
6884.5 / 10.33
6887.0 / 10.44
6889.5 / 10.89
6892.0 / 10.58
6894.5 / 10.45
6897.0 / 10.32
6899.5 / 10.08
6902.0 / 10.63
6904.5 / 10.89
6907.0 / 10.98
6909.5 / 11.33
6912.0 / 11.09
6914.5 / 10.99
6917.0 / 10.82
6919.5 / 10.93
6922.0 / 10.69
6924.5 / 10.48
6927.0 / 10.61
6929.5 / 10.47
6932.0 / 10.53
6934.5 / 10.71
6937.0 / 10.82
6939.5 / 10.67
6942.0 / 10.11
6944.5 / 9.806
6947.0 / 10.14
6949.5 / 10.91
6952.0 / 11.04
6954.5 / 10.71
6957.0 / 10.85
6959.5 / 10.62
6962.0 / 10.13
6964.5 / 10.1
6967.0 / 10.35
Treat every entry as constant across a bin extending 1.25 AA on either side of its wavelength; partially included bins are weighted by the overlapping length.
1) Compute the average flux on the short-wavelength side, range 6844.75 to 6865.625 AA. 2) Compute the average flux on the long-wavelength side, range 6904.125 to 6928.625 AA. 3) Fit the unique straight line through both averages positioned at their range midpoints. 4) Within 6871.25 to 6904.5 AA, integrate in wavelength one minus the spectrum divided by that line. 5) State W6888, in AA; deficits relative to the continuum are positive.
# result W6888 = 0.96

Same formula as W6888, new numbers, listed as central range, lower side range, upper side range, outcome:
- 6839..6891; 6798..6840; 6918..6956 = 0.4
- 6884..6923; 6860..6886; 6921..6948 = -1.0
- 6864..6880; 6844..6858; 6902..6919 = 0.3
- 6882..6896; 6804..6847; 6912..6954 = 0.1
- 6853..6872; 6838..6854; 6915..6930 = 0.1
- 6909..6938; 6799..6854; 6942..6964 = -0.7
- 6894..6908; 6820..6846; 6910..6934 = 0.2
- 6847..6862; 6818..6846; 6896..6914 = 0.2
